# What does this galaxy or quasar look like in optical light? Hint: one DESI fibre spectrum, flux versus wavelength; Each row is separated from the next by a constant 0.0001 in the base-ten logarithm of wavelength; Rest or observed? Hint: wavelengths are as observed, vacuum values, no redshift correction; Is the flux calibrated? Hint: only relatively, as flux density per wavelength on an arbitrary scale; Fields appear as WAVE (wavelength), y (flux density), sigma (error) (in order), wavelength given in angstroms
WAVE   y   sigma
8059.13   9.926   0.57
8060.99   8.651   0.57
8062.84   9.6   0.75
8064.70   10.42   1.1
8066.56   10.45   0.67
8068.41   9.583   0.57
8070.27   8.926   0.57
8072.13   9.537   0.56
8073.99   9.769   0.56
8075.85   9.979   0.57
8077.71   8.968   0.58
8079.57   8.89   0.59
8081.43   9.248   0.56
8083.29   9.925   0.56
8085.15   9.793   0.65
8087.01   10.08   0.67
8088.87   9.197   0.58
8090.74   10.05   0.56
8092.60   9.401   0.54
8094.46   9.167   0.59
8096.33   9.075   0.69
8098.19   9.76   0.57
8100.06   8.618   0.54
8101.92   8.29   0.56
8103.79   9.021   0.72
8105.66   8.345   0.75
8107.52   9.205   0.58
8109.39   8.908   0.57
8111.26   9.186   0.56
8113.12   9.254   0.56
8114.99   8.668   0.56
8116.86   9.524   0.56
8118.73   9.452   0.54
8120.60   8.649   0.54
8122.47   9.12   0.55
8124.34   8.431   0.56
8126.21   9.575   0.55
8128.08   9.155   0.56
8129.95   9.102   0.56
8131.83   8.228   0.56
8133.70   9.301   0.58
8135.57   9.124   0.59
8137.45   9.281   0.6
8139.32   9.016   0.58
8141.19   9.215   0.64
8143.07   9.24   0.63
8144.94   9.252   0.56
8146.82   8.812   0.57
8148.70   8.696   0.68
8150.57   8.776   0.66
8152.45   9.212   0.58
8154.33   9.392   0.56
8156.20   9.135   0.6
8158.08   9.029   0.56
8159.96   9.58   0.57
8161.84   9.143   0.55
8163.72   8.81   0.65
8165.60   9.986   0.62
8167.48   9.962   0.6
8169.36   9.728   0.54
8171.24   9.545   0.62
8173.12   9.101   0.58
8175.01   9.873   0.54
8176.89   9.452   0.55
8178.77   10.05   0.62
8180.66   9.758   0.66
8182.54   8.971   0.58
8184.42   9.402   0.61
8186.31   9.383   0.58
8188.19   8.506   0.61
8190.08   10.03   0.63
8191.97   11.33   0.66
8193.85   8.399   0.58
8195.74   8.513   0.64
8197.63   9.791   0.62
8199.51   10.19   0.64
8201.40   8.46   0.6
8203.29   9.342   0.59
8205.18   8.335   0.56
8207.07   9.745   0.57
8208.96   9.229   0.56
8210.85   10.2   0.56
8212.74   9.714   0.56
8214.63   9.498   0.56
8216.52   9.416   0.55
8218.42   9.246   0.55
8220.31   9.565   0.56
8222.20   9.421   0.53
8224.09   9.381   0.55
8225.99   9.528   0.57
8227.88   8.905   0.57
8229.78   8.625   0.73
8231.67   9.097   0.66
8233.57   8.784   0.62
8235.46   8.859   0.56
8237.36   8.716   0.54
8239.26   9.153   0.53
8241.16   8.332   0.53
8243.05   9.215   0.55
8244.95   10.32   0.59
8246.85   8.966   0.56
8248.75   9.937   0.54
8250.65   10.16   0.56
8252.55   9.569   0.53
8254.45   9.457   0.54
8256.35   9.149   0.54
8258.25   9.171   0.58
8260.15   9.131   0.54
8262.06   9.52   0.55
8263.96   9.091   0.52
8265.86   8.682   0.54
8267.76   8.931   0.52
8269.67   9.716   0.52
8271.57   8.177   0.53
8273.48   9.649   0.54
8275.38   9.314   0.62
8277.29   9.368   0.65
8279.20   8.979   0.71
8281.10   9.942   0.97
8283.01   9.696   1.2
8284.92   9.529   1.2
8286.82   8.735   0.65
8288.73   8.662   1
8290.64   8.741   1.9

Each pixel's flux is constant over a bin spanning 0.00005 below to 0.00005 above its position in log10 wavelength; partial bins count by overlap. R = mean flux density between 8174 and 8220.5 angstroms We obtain 9.45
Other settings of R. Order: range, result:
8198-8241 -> 9.24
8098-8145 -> 9.02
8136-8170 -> 9.23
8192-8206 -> 9.16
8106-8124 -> 9.06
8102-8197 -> 9.21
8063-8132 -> 9.28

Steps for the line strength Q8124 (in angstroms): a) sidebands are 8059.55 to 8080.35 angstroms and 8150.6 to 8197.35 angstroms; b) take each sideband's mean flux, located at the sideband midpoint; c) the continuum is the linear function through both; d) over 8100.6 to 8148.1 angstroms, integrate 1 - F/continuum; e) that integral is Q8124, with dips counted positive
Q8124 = 2.34 angstroms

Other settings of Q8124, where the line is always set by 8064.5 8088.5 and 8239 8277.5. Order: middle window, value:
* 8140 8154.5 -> 0.67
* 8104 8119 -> 0.81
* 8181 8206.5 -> 0.30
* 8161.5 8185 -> -0.22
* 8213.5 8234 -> 0.25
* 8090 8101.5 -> 0.37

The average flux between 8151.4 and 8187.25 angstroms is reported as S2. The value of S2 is 9.45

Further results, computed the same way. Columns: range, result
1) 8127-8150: 9.03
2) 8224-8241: 8.95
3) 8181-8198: 9.37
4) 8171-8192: 9.54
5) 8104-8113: 8.96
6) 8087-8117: 9.12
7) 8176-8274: 9.31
